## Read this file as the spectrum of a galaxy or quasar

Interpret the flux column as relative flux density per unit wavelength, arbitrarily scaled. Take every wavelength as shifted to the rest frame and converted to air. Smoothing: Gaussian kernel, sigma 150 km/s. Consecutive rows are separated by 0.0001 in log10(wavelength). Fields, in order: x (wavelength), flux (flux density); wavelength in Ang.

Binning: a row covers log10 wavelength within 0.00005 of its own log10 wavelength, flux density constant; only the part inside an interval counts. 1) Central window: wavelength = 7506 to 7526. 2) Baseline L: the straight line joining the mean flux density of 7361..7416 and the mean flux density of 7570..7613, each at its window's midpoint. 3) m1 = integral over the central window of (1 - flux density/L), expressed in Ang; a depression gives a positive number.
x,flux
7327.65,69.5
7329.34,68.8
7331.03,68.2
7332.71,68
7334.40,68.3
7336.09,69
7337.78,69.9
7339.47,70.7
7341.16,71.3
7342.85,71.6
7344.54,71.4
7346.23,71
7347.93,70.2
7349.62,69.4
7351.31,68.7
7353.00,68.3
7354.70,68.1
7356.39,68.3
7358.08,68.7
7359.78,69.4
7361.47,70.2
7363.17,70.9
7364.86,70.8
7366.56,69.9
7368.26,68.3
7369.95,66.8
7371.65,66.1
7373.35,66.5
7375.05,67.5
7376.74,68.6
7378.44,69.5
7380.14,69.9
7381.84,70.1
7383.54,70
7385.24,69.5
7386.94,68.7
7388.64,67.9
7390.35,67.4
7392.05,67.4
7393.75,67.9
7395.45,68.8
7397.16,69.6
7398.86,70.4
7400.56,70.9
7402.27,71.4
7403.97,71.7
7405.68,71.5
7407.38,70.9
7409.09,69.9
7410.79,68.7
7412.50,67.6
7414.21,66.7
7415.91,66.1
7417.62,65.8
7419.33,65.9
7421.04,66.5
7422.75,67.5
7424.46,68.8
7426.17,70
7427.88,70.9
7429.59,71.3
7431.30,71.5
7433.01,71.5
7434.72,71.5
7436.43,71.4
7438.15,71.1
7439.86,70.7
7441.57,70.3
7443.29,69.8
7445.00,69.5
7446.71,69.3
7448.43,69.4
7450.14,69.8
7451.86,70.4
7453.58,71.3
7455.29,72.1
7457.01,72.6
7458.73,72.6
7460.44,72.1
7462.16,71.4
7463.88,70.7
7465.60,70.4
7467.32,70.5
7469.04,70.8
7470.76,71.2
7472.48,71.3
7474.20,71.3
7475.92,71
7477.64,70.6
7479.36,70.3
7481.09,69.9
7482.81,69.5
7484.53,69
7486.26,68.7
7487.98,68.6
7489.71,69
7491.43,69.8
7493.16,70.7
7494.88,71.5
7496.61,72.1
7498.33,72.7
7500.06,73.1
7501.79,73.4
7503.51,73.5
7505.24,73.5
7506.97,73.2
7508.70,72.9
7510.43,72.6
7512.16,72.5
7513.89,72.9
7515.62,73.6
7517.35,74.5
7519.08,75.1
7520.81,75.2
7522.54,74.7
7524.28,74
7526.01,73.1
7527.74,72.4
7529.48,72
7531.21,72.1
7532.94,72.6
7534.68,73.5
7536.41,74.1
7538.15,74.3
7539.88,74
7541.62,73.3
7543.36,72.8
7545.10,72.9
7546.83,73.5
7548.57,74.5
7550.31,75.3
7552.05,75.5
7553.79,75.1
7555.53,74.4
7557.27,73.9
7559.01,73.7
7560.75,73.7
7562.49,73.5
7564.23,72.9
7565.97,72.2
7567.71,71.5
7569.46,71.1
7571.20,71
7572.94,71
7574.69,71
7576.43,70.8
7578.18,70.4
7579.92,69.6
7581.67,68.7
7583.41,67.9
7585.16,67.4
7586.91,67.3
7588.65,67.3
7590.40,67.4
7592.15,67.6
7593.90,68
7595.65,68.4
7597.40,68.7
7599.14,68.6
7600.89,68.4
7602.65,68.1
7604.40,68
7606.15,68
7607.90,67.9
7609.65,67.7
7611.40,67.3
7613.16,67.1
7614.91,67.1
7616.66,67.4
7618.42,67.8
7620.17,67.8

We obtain -1.44 Ang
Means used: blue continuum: 69.1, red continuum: 68.6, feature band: 73.7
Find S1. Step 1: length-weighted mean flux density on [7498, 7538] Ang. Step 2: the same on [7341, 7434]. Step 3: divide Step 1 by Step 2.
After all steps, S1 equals 1.1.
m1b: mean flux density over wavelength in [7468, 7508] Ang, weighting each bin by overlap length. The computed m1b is 71.1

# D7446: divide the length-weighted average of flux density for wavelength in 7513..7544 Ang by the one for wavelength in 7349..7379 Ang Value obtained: 1.07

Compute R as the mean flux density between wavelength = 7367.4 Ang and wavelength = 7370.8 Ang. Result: 67.6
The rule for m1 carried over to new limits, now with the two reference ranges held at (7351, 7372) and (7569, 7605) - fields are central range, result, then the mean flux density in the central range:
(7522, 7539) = -1.1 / 73.2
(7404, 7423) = 0.2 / 68.1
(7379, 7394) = 0.0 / 68.8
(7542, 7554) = -0.9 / 74.1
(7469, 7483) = -0.4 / 70.7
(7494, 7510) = -0.9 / 72.9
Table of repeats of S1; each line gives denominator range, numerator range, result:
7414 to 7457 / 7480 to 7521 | 1.03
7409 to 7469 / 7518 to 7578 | 1.05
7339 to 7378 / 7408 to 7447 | 1.00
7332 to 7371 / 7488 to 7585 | 1.04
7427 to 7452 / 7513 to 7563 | 1.05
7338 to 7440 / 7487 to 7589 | 1.04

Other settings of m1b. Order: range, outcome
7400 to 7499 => 70.2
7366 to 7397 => 68.4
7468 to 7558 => 72.5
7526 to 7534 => 72.4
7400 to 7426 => 68.7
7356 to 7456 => 69.3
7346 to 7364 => 69.3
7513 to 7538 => 73.6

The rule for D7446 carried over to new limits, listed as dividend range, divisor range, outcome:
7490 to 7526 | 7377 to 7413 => 1.05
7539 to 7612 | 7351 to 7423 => 1.03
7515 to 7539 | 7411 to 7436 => 1.07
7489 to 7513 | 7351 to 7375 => 1.05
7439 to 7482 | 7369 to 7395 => 1.04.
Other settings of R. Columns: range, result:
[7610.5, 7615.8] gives 67.2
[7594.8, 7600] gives 68.7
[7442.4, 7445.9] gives 69.7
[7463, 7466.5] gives 70.5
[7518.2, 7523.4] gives 75.1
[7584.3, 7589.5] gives 67.4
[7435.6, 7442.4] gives 70.9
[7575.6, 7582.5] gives 69.8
